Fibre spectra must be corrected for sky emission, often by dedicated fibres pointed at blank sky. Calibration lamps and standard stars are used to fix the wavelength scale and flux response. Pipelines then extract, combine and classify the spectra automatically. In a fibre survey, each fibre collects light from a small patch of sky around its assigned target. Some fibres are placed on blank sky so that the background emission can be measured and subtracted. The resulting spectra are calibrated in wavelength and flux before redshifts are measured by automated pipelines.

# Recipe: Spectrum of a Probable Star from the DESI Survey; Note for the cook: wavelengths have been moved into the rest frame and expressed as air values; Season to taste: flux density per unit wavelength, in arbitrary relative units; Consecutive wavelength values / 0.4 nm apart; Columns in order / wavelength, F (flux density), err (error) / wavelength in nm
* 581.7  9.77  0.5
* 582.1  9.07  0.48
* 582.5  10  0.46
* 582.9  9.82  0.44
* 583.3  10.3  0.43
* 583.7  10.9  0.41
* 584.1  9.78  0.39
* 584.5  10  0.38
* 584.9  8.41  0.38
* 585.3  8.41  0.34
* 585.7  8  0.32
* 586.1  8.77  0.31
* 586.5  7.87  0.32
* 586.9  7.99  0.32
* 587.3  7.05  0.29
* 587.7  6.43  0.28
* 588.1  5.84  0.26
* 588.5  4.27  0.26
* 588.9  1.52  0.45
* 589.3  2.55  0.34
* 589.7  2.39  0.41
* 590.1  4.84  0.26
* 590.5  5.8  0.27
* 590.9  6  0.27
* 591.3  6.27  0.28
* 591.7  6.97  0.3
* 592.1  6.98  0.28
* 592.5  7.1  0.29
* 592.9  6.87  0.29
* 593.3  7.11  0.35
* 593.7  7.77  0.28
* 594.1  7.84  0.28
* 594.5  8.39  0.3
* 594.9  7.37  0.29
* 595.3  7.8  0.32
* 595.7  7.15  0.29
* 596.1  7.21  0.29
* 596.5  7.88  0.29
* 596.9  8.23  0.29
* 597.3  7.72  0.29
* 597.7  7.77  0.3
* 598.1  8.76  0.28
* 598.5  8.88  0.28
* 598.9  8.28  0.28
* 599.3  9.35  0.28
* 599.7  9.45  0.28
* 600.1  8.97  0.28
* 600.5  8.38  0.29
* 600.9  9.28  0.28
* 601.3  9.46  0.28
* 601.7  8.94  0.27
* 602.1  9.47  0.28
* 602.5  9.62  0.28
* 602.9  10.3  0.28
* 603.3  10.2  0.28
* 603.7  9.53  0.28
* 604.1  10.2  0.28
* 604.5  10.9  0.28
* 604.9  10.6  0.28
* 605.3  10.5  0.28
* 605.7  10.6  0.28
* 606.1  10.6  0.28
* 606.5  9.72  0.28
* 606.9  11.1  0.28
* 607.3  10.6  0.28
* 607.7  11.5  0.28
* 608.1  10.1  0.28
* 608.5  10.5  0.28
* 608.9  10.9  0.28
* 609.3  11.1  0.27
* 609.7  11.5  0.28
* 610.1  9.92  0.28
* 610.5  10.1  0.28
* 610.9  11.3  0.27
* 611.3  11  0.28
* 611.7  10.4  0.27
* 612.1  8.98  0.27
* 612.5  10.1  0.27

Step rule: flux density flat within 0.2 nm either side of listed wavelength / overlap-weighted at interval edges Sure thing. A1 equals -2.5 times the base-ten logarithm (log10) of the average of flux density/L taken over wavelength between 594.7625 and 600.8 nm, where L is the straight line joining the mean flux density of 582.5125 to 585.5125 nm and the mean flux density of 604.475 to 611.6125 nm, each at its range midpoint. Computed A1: 0.24 mag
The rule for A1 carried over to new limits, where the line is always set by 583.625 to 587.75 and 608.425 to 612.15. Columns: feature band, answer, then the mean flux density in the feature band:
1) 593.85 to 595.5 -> 0.18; 7.85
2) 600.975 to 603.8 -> 0.04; 9.63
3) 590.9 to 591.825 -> 0.36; 6.46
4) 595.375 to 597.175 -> 0.23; 7.63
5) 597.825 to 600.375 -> 0.09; 8.9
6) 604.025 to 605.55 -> -0.04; 10.6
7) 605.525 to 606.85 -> -0.01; 10.4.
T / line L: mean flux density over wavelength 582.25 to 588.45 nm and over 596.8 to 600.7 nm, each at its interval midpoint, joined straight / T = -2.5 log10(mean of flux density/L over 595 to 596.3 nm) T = 0.162 mag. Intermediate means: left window 8.54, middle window 7.39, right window 8.59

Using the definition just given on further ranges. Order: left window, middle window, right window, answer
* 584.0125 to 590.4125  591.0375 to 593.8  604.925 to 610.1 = 0.09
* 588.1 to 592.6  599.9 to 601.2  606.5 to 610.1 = -0.08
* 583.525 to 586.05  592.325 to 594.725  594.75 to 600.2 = 0.13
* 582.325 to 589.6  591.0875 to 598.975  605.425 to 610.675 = 0.16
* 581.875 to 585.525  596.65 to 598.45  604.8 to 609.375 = 0.24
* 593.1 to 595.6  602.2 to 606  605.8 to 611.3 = -0.05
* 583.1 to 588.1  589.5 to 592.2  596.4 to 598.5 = 0.44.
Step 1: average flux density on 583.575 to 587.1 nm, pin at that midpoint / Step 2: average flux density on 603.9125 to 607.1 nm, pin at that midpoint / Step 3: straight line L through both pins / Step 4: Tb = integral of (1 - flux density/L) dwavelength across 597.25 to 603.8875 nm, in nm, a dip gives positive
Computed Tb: 0.67 nm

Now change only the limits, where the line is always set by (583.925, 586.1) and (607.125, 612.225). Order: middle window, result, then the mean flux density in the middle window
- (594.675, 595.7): 0.22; 7.52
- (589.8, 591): 0.52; 5.25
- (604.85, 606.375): -0.03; 10.5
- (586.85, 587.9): 0.23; 7.04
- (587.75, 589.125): 0.75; 4.13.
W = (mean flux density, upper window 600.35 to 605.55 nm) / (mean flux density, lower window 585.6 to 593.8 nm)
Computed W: 1.62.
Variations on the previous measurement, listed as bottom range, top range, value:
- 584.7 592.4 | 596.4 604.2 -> 1.47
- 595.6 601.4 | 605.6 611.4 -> 1.27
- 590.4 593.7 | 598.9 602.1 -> 1.35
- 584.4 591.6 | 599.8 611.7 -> 1.65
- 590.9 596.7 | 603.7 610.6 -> 1.45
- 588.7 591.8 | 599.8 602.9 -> 2.07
